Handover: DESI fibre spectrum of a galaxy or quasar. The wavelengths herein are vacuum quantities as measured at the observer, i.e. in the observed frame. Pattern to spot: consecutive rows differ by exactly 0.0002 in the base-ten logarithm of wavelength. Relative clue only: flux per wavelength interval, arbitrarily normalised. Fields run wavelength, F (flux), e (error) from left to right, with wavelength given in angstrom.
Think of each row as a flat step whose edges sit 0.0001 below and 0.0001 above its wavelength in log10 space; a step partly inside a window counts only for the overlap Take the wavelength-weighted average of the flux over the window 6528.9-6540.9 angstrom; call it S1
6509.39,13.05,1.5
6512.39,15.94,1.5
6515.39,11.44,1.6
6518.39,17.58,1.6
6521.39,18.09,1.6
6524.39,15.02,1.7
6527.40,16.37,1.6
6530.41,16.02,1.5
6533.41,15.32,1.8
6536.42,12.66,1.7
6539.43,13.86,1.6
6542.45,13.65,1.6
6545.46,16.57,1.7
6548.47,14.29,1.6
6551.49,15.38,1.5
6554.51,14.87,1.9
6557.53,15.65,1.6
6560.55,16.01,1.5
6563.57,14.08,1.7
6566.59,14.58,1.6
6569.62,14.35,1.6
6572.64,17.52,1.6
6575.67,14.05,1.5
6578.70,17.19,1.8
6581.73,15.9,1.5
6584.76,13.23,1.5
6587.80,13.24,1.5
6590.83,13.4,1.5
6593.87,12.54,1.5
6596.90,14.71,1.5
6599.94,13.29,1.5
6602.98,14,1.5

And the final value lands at 14.5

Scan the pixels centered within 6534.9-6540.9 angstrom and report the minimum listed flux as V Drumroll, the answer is 12.66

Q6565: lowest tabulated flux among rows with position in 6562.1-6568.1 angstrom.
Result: 14.08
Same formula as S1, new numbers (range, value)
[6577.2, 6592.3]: 14.6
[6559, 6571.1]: 14.8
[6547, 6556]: 14.8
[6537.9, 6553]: 14.7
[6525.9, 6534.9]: 15.9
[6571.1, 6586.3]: 15.6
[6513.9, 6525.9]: 15.5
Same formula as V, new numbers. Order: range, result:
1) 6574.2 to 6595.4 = 12.54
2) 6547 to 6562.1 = 14.29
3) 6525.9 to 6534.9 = 15.32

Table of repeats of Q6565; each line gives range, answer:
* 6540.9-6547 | 13.65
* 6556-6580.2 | 14.05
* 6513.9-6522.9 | 11.44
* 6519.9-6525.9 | 15.02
